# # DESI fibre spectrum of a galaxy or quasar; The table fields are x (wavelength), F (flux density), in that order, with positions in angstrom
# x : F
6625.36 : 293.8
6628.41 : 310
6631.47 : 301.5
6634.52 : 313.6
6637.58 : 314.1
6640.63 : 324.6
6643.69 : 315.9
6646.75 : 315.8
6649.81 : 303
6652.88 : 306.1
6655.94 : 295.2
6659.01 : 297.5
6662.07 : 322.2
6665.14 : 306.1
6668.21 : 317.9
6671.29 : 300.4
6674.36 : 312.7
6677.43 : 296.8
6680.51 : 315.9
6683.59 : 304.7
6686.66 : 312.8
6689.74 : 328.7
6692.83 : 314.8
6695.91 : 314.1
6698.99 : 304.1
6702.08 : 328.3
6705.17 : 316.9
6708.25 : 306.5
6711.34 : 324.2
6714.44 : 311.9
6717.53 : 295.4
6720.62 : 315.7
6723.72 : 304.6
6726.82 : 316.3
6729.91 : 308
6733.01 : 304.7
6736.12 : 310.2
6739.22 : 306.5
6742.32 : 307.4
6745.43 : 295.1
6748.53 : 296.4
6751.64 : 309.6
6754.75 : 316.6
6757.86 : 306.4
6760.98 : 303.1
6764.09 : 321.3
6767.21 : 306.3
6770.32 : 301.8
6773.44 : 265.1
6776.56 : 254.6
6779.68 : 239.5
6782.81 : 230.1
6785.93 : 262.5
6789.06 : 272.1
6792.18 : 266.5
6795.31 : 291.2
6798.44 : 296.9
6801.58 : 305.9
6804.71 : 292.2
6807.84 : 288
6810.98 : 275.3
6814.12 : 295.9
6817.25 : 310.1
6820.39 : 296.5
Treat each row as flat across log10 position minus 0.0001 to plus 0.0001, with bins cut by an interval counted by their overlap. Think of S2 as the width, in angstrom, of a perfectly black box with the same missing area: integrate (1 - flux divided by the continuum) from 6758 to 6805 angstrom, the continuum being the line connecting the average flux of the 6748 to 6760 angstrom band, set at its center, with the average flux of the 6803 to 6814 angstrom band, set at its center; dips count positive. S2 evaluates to 2.6 angstrom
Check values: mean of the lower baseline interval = 308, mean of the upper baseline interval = 287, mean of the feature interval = 281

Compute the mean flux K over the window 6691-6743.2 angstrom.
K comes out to 311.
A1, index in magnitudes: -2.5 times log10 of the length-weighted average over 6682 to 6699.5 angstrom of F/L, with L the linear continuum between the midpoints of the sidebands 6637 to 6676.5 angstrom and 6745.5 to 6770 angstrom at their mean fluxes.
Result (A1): -0.02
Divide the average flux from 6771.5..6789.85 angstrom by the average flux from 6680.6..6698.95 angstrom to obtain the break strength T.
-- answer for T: 0.81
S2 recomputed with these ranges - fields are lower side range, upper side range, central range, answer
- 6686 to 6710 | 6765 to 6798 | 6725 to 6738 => -0.51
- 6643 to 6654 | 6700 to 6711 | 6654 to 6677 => 0.38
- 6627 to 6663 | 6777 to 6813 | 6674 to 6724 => -2.61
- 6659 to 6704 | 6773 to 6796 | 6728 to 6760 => -3.02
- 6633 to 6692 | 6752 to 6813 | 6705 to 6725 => -0.74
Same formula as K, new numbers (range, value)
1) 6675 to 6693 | 312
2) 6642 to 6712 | 311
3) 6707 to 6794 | 295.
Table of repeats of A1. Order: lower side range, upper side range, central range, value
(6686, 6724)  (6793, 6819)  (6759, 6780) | 0.05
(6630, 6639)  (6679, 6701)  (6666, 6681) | 0.02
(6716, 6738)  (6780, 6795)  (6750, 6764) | -0.10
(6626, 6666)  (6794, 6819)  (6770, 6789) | 0.16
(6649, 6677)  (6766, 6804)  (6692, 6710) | -0.06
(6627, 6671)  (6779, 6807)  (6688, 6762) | -0.07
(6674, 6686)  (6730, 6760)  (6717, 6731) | -0.01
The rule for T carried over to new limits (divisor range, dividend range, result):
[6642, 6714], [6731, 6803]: 0.93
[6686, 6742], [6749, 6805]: 0.91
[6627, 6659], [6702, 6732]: 1.01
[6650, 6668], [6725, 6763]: 1.00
